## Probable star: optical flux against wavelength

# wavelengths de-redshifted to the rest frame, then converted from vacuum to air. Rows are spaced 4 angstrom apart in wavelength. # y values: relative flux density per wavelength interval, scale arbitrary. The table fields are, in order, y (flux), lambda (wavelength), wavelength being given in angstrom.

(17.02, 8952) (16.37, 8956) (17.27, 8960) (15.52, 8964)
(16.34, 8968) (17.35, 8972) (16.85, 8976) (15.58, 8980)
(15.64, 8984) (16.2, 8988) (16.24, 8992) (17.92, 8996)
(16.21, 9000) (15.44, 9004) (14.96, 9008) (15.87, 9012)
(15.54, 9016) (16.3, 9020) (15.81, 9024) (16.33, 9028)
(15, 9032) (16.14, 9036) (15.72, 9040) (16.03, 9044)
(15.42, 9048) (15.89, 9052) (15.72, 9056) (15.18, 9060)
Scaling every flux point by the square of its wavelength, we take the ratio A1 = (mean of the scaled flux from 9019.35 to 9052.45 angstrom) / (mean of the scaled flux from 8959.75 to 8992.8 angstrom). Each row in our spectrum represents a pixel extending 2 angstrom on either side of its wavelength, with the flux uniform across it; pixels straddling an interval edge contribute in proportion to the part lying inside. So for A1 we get 1.0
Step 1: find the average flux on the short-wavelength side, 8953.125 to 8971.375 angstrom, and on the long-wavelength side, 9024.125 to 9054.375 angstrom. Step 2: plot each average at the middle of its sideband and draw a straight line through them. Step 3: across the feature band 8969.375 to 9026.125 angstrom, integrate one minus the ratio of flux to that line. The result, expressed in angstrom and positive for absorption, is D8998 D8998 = 0.1 angstrom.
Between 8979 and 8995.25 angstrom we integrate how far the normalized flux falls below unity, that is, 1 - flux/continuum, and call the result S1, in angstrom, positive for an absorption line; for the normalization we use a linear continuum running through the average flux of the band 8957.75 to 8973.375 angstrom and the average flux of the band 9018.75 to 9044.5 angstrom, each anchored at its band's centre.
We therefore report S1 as 0.26 angstrom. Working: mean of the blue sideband 16.6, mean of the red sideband 15.9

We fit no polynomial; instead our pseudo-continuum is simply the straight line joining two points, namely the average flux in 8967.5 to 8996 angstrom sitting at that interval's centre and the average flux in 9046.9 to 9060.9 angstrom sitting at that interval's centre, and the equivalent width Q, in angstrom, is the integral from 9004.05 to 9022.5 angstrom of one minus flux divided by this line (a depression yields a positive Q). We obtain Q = 0.5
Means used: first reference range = 16.4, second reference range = 15.6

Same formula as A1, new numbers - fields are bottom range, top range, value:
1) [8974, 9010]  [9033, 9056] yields 0.99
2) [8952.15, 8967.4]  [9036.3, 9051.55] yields 0.98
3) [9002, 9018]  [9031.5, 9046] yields 1.03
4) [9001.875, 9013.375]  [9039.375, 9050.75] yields 1.03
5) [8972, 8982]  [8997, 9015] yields 0.96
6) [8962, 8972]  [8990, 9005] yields 1.03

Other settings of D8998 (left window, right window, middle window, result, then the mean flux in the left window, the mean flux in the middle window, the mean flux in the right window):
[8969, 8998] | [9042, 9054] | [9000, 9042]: 0.9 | 16.5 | 15.7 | 15.8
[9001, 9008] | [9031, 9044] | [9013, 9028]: -0.4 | 15.4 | 15.9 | 15.7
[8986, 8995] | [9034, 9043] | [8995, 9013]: 0.3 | 16.4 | 16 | 15.9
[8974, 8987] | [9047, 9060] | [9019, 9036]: -0.1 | 16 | 15.9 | 15.6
